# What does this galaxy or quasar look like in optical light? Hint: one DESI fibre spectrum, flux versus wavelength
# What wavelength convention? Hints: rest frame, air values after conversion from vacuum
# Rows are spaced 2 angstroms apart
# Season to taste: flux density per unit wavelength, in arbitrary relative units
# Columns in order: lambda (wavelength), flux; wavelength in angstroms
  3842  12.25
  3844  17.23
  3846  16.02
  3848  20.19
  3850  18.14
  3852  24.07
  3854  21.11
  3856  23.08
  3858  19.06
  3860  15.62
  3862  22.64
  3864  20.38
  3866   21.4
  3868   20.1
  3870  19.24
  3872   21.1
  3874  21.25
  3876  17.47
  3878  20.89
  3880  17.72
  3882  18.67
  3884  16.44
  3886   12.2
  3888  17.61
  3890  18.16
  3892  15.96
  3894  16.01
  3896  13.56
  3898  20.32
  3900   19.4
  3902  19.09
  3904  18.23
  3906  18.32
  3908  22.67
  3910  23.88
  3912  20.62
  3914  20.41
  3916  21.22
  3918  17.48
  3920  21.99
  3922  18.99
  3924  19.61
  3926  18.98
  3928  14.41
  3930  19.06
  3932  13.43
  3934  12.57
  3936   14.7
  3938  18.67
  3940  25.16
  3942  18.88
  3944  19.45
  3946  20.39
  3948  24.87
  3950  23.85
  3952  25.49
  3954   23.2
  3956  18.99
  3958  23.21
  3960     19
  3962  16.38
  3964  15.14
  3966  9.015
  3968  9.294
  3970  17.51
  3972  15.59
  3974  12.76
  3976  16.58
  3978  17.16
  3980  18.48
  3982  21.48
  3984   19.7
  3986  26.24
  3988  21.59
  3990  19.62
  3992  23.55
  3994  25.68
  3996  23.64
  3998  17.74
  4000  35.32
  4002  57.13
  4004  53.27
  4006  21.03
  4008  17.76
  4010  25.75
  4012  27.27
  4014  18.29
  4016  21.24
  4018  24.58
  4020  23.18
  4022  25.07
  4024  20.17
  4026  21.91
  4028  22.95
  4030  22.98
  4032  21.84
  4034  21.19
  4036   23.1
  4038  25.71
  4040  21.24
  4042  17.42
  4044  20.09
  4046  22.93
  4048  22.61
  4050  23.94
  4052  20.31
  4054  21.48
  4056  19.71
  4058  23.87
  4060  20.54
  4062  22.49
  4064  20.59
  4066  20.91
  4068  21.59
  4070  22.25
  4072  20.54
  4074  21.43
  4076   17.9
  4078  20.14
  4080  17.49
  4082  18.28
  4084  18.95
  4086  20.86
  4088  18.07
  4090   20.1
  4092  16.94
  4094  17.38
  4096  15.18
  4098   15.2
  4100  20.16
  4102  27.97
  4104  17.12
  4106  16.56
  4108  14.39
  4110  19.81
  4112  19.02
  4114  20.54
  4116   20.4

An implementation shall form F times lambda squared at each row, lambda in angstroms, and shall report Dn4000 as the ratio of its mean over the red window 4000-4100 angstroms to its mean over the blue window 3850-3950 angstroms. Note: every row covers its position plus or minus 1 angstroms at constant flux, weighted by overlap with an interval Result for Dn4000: 1.3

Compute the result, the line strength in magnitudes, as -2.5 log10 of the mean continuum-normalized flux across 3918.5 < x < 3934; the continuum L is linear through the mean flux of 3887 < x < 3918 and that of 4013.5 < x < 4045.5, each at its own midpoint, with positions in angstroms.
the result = 0.107 mag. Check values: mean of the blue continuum 19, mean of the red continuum 22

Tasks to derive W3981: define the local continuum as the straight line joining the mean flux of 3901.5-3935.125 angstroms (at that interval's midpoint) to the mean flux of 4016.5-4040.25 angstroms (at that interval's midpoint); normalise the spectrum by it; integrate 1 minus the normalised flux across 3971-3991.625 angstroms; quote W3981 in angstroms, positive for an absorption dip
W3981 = 2.06 angstroms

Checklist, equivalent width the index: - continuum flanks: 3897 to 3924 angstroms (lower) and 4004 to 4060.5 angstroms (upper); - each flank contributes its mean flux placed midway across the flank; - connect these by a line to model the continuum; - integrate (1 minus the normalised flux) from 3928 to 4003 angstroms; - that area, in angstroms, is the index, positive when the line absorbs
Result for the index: 3.1 angstroms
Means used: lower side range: 20.2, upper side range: 22.6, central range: 20.5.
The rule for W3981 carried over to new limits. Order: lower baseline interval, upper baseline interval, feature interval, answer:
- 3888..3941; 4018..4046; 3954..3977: 4.6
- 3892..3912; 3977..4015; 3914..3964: 5.0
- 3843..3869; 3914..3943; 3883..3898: 2.5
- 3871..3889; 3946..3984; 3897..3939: -1.2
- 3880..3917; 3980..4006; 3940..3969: 5.7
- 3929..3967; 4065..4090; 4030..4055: -2.8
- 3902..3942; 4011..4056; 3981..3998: -1.2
